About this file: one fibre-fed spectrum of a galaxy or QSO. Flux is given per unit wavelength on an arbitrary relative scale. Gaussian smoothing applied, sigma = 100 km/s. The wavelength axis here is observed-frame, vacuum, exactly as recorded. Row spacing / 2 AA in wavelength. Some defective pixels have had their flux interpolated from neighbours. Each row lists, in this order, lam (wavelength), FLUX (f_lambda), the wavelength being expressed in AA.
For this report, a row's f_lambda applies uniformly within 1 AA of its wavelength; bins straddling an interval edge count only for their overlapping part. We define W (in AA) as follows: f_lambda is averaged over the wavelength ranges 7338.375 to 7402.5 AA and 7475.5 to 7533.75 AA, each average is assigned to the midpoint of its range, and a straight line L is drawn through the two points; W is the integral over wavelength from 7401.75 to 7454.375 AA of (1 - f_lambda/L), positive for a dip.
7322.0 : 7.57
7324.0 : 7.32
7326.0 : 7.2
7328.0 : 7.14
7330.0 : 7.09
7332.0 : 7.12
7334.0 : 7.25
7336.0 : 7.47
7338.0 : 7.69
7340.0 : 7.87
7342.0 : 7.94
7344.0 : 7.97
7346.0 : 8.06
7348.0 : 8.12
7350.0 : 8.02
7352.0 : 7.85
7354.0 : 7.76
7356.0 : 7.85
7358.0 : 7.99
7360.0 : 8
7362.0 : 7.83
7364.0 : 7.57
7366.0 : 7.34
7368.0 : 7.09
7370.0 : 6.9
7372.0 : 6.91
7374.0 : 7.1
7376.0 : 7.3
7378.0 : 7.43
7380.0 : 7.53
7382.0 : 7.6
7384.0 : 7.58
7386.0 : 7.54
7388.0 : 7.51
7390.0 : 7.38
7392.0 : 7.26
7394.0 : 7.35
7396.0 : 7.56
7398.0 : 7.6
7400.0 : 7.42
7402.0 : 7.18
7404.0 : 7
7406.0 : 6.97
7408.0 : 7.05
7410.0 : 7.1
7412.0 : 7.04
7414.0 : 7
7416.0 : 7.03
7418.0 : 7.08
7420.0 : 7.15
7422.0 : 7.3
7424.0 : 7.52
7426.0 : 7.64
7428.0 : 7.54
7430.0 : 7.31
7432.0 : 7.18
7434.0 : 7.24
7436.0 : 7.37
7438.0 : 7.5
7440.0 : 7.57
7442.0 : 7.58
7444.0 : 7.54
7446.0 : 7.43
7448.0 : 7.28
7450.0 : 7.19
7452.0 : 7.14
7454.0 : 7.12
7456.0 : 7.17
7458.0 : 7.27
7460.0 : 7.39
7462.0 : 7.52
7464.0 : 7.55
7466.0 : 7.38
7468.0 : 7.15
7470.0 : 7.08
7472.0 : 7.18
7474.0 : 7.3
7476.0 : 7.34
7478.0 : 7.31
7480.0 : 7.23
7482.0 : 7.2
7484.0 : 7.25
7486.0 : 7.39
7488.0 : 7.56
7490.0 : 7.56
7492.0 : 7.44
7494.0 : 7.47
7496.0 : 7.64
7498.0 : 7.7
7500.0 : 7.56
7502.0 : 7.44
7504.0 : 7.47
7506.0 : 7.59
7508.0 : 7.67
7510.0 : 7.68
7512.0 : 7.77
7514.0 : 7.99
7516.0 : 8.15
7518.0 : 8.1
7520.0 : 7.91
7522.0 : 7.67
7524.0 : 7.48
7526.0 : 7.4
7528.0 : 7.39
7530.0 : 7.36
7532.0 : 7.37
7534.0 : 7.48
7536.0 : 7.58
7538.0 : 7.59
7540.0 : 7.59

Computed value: 2.1 AA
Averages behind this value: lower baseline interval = 7.58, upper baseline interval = 7.56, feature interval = 7.26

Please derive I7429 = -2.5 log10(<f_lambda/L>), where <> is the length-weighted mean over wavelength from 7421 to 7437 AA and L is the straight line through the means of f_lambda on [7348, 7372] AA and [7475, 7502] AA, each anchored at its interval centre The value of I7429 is 0.021 mag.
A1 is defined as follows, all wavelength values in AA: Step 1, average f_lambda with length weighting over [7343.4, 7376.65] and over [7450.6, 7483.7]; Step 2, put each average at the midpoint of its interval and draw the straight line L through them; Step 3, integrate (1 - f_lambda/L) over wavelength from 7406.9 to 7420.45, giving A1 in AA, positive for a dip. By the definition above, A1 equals 0.7 AA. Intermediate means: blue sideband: 7.63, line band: 7.06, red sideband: 7.27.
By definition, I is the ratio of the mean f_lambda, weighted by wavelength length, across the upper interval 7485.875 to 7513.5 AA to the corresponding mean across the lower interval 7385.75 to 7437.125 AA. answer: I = 1.0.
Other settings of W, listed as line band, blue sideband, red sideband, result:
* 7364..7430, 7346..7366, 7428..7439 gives 2.62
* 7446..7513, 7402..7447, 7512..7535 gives 0.90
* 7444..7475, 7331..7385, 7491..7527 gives 1.47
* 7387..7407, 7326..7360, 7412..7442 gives 0.34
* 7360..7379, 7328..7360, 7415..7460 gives 0.76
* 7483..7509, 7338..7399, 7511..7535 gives 0.48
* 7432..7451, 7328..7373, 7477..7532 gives 0.47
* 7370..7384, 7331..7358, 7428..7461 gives 0.61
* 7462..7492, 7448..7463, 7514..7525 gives 0.54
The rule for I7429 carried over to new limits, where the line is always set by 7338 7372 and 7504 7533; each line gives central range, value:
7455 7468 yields 0.048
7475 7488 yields 0.055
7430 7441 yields 0.049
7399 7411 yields 0.087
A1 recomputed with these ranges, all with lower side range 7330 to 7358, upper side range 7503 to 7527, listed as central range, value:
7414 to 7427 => 0.81 AA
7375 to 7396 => 0.80 AA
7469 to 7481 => 0.78 AA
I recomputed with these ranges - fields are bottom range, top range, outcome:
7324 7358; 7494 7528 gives 1.00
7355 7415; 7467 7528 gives 1.02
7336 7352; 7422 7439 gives 0.94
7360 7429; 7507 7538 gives 1.05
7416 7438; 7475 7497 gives 1.01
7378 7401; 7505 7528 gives 1.04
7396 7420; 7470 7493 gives 1.02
